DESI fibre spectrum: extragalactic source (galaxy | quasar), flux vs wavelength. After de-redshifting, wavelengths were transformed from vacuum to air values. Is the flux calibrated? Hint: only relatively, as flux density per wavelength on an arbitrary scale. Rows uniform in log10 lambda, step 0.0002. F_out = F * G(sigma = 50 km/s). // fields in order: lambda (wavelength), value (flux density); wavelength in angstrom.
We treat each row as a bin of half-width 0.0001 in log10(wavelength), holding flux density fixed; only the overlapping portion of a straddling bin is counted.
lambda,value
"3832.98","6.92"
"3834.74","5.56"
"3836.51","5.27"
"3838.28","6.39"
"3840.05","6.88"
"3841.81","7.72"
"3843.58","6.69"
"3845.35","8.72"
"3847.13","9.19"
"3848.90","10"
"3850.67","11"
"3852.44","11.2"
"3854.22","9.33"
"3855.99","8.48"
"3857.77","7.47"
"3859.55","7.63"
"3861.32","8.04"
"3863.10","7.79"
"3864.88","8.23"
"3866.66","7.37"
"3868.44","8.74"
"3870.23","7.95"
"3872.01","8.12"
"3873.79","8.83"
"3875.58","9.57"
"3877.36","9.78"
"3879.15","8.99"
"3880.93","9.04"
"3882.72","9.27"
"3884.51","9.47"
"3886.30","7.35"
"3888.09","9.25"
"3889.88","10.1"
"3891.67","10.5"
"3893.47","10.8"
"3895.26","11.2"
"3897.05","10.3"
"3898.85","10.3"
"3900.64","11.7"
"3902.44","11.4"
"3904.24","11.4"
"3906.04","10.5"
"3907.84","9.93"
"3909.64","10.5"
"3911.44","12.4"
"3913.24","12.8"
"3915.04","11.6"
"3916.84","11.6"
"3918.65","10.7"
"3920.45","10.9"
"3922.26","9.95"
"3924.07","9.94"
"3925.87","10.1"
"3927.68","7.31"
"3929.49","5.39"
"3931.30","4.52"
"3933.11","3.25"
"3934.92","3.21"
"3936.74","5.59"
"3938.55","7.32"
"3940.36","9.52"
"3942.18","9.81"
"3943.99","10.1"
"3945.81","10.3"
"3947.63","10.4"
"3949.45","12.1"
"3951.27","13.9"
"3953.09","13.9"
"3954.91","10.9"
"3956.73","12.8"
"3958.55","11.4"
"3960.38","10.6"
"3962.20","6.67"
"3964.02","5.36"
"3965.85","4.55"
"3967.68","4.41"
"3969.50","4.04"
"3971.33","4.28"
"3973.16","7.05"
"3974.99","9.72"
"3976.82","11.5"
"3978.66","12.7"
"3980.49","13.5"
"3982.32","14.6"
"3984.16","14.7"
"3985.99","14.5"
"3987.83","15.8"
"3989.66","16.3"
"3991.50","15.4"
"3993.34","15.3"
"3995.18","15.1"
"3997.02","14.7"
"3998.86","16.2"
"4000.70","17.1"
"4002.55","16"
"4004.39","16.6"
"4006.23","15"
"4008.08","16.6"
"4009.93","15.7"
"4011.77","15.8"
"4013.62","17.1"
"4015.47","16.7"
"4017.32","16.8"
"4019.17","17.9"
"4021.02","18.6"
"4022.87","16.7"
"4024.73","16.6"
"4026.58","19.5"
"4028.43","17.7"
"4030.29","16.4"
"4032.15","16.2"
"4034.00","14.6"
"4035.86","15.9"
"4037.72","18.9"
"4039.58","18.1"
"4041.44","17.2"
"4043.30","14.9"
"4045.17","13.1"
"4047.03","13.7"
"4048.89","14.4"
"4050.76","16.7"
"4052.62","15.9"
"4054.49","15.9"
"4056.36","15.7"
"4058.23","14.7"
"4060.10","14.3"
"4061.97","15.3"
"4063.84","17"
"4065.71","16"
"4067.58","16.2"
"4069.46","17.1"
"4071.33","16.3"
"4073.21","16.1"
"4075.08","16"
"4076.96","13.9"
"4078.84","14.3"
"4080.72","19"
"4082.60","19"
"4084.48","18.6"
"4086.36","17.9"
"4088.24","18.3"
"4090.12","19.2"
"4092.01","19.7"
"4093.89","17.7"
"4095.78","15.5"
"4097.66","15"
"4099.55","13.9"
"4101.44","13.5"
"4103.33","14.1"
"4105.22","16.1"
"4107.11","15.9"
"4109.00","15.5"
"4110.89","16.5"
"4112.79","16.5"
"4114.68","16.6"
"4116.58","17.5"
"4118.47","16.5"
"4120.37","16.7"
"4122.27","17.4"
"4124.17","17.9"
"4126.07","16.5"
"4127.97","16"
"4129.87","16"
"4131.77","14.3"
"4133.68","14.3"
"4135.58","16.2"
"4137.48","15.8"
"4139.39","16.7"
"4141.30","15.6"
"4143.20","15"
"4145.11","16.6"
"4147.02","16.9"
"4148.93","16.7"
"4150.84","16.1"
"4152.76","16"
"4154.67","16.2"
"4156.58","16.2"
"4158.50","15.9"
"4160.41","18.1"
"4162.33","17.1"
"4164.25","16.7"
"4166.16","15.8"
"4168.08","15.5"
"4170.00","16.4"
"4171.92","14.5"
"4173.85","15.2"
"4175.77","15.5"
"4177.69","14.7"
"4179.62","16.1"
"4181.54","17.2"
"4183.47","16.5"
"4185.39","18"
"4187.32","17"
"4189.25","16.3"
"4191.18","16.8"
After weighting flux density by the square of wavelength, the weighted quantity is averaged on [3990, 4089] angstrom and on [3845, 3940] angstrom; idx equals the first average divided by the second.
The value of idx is 1.92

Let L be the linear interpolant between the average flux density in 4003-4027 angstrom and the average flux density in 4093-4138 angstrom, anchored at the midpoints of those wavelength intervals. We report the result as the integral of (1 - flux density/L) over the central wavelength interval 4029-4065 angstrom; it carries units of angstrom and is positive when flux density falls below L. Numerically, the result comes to 1.7 angstrom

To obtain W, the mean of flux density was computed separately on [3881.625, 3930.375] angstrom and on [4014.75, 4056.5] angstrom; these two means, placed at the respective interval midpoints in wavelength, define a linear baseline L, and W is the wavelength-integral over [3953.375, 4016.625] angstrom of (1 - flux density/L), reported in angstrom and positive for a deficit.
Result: 6.87 angstrom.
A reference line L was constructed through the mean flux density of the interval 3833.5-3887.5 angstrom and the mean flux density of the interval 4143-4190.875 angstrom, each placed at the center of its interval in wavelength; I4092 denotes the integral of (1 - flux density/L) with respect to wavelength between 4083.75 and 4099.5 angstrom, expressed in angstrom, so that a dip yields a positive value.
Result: -3.5 angstrom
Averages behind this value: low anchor 8.33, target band 17.5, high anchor 16.3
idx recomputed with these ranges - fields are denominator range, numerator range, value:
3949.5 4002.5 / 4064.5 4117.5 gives 1.48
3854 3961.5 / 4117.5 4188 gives 1.92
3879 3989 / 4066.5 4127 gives 1.83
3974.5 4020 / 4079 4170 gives 1.14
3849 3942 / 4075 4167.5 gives 2.00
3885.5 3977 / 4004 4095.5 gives 1.89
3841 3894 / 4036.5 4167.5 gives 2.06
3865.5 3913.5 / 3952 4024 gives 1.41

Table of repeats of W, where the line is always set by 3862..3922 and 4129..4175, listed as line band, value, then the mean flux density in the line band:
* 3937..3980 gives 8.3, 9.26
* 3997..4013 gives -4.4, 16.1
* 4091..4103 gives -0.9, 15.8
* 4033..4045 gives -2.7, 16.4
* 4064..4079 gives -1.9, 15.9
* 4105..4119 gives -1.2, 16.4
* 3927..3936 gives 5.1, 4.68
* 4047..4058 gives -1.4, 15.5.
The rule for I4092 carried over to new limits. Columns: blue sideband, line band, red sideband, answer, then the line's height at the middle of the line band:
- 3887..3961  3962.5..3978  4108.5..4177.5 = 6.6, 11.3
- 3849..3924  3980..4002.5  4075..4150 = -4.3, 12.9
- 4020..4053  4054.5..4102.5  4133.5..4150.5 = -0.4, 16.3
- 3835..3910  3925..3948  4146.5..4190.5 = 7.1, 10.6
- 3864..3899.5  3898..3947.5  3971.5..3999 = 6.7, 10.9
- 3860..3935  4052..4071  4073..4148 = -1.4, 14.8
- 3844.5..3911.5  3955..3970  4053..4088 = 5.6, 12.5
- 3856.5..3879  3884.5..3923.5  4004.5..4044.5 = -1.6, 10.3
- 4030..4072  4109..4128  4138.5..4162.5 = -0.7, 16.2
